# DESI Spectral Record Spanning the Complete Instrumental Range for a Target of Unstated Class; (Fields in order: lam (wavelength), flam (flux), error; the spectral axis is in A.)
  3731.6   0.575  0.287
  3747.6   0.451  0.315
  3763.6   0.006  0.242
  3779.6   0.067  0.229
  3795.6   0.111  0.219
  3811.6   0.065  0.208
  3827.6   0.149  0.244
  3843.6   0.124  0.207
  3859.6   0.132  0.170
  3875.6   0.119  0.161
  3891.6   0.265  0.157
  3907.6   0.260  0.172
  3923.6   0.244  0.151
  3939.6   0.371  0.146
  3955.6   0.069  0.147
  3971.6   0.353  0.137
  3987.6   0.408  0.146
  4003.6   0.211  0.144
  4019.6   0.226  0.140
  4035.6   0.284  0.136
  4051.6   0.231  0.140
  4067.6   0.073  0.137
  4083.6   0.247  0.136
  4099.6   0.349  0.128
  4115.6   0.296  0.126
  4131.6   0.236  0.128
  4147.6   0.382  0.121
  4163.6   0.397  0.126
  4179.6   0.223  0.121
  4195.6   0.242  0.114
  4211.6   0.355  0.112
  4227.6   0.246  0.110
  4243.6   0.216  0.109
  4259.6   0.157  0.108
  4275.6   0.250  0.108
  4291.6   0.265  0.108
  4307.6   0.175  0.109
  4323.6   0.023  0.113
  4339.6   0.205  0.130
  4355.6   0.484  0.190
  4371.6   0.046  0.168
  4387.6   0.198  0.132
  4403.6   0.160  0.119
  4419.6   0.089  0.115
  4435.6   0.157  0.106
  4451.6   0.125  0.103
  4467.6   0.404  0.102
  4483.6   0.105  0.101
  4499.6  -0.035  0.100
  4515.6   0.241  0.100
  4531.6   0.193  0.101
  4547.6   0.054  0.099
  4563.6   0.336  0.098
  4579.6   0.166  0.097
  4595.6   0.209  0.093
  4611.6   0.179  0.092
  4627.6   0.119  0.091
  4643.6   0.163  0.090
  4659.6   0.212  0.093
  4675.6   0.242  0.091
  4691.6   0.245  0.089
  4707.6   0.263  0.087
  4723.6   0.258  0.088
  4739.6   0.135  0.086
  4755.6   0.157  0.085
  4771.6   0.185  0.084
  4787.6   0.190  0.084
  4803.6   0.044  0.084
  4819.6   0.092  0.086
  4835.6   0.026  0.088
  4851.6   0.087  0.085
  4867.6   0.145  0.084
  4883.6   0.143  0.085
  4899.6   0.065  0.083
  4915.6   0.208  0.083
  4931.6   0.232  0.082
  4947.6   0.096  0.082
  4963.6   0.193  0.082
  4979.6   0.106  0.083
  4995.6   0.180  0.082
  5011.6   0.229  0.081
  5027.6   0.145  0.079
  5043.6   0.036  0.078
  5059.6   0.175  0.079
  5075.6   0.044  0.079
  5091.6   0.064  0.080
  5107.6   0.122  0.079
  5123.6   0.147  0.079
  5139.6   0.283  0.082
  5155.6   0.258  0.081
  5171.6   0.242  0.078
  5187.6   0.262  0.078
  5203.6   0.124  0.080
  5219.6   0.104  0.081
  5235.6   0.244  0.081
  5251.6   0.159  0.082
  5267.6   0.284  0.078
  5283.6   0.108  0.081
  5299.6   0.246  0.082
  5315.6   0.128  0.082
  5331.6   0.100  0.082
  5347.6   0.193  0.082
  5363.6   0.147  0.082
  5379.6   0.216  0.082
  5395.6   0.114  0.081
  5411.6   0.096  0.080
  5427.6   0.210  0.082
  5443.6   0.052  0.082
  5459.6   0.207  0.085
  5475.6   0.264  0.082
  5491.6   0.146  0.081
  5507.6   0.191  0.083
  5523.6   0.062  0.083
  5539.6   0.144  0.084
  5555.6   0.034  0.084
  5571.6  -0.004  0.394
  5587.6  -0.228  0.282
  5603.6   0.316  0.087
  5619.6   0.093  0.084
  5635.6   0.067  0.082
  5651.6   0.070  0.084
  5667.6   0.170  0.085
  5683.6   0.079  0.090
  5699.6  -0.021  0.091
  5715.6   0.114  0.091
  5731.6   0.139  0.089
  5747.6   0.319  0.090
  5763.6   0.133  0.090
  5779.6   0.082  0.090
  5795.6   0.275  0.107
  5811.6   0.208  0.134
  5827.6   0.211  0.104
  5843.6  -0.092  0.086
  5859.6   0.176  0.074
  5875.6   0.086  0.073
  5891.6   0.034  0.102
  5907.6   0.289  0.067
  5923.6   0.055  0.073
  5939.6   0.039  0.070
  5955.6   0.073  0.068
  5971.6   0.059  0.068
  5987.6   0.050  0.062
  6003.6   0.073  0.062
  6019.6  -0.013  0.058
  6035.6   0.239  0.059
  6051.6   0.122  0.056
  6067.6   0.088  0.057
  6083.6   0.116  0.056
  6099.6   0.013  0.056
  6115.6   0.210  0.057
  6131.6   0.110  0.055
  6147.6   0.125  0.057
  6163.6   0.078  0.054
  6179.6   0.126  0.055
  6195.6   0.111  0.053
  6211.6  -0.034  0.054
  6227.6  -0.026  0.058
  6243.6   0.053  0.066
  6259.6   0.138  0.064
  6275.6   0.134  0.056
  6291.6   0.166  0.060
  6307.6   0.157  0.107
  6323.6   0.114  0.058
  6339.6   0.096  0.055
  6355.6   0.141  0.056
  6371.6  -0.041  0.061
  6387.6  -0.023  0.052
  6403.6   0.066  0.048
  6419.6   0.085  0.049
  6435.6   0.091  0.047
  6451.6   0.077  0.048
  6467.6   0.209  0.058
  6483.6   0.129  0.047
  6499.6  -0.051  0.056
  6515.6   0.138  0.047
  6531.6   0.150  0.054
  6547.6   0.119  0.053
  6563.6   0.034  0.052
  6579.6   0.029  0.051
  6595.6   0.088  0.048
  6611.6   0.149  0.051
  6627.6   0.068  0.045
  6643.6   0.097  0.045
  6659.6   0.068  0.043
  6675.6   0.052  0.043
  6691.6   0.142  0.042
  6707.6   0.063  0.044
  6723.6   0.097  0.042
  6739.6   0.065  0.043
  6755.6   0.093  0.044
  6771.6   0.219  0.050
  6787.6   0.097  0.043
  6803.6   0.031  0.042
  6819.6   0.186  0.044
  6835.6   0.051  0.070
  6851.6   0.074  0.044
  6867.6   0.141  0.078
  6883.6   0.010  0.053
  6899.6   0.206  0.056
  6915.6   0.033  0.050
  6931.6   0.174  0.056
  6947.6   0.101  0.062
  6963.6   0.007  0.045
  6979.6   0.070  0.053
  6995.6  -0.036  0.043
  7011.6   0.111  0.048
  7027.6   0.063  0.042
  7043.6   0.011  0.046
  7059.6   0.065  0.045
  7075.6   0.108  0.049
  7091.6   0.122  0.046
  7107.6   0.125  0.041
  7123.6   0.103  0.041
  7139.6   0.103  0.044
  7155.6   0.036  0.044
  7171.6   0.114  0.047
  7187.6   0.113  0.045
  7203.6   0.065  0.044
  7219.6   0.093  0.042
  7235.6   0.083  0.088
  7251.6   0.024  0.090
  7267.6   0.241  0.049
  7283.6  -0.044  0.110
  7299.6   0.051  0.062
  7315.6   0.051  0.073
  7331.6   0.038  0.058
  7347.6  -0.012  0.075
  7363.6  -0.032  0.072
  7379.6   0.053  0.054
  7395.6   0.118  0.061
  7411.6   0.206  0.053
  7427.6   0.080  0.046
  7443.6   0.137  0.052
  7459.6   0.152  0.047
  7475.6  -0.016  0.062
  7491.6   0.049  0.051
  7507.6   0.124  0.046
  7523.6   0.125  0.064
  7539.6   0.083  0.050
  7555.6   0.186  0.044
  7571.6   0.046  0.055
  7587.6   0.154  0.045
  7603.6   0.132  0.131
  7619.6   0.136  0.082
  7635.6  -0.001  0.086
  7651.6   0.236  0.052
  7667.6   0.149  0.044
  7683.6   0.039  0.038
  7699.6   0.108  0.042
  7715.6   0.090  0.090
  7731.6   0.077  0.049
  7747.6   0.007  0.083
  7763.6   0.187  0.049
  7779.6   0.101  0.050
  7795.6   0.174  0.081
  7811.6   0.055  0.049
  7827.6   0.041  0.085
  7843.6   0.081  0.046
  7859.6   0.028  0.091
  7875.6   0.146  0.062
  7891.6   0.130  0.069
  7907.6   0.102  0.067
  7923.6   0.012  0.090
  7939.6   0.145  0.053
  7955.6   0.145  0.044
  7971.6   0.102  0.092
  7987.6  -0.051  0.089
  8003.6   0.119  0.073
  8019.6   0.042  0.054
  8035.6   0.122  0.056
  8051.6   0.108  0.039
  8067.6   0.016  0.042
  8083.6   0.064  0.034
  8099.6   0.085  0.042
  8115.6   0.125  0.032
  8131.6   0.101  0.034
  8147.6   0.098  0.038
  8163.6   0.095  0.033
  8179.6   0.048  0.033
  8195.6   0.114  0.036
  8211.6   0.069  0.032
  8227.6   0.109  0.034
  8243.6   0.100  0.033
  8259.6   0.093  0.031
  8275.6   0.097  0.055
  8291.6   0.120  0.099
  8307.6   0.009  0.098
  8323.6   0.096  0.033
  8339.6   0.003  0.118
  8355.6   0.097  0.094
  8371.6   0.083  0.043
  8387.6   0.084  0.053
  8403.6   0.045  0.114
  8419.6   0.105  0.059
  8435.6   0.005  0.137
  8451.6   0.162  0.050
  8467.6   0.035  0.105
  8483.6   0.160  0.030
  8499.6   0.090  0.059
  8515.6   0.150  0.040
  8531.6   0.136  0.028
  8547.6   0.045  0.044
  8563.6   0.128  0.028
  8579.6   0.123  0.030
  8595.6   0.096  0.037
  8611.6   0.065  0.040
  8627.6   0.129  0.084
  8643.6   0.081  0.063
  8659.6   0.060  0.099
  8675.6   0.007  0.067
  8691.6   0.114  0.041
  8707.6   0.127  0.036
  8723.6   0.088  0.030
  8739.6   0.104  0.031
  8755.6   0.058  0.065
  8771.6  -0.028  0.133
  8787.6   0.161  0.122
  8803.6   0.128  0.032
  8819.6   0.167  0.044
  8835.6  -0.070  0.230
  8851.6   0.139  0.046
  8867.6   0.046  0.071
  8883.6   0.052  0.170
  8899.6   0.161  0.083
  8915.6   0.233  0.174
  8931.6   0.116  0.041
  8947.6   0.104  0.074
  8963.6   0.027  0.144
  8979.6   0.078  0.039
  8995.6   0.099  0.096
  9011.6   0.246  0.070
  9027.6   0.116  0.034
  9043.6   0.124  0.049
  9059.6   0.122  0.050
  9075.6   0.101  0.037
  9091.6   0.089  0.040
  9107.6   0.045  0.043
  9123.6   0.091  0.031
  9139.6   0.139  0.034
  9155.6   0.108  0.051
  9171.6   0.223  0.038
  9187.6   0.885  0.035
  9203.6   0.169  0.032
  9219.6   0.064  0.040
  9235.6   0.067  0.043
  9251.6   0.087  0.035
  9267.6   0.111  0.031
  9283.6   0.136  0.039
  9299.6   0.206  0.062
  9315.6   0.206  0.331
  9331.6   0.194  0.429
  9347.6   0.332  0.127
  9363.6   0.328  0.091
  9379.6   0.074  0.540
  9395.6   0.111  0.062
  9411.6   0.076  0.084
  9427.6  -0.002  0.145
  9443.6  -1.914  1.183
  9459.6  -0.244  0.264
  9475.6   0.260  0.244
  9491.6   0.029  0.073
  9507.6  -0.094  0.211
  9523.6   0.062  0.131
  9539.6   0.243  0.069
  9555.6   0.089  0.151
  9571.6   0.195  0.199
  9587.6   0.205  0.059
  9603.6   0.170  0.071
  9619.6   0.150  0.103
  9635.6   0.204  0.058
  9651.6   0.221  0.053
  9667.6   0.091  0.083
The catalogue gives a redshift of 1.46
